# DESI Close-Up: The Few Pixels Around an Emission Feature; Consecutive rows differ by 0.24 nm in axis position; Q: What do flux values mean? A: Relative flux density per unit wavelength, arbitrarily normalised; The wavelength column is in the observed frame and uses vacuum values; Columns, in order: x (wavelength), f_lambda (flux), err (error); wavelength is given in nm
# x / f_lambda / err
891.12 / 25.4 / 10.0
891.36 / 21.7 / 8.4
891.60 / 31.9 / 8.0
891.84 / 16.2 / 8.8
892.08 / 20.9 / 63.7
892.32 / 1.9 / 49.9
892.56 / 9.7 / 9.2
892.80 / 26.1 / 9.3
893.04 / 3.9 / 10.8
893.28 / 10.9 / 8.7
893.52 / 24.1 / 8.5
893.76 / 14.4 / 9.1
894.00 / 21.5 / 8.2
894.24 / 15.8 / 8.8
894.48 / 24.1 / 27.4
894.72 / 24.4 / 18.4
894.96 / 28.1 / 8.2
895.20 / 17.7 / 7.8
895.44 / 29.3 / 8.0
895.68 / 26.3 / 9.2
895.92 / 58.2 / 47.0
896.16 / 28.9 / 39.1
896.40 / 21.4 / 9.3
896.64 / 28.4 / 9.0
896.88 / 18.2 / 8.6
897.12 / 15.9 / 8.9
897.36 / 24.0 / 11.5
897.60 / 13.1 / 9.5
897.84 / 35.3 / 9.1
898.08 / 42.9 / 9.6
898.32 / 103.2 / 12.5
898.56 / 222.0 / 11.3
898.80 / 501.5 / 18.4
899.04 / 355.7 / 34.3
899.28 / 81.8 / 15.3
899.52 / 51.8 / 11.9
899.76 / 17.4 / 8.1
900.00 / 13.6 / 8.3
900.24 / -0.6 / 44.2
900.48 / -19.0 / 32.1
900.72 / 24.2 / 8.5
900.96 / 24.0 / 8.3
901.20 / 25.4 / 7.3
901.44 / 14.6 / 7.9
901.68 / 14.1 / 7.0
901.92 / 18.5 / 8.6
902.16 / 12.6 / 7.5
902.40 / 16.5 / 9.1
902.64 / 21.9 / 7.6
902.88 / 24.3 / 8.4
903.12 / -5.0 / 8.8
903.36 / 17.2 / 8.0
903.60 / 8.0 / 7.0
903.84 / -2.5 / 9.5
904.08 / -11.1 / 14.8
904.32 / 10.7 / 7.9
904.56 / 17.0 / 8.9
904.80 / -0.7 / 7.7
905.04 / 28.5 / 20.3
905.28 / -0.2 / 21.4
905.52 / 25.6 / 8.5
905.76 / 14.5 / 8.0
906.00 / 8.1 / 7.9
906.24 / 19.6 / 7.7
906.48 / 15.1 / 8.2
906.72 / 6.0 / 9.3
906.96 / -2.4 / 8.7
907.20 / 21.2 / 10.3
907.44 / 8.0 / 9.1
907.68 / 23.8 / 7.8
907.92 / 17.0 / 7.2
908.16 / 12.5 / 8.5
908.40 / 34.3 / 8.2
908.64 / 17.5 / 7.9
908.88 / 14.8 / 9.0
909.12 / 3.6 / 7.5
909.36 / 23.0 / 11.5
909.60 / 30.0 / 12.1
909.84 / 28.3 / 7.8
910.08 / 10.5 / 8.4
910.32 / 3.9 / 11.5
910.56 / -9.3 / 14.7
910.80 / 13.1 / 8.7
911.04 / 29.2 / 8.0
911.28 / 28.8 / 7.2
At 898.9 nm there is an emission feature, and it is H-beta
